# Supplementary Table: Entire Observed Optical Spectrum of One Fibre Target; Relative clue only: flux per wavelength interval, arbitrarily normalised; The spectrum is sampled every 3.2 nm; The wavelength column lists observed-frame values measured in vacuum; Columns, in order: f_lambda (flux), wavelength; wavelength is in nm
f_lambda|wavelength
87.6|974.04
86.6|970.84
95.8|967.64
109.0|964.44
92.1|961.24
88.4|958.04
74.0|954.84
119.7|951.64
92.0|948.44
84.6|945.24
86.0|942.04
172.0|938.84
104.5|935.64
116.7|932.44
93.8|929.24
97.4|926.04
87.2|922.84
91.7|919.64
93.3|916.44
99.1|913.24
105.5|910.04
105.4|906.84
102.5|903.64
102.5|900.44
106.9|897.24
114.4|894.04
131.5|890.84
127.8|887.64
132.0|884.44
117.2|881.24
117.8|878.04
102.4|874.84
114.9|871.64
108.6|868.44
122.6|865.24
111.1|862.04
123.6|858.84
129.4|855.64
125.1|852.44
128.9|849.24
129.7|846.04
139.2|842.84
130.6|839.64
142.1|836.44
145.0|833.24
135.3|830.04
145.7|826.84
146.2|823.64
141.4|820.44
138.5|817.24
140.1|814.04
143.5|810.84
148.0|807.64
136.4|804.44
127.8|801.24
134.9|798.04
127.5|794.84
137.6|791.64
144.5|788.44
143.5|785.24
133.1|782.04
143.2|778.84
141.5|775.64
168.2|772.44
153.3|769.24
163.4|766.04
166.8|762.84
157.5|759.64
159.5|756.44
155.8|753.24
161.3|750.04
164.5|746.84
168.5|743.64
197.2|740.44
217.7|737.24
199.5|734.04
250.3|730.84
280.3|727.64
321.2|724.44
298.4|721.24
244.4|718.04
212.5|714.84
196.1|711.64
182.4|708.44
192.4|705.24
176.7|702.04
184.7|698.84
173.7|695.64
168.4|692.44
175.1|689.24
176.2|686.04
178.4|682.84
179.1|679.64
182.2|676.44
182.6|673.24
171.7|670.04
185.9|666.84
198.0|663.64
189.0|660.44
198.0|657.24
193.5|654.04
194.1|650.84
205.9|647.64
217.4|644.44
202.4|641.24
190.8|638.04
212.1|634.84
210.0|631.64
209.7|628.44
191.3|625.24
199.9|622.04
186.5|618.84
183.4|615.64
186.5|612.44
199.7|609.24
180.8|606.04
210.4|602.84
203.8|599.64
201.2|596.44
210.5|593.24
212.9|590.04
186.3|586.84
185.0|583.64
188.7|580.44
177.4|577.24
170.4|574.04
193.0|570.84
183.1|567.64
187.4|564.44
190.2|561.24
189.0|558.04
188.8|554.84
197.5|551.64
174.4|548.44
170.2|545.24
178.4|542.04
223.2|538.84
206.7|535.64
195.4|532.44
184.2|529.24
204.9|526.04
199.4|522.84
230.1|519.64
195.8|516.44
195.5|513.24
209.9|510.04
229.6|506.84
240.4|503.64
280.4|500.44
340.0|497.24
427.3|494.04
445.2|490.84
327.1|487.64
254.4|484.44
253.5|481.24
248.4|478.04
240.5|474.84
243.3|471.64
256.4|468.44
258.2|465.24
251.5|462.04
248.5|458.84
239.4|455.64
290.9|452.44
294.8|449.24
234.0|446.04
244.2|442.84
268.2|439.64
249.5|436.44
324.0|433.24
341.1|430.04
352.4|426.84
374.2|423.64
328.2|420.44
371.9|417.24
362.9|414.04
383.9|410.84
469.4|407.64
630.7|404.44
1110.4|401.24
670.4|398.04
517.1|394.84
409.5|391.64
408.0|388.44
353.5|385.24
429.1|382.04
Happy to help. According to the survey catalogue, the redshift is 1.590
